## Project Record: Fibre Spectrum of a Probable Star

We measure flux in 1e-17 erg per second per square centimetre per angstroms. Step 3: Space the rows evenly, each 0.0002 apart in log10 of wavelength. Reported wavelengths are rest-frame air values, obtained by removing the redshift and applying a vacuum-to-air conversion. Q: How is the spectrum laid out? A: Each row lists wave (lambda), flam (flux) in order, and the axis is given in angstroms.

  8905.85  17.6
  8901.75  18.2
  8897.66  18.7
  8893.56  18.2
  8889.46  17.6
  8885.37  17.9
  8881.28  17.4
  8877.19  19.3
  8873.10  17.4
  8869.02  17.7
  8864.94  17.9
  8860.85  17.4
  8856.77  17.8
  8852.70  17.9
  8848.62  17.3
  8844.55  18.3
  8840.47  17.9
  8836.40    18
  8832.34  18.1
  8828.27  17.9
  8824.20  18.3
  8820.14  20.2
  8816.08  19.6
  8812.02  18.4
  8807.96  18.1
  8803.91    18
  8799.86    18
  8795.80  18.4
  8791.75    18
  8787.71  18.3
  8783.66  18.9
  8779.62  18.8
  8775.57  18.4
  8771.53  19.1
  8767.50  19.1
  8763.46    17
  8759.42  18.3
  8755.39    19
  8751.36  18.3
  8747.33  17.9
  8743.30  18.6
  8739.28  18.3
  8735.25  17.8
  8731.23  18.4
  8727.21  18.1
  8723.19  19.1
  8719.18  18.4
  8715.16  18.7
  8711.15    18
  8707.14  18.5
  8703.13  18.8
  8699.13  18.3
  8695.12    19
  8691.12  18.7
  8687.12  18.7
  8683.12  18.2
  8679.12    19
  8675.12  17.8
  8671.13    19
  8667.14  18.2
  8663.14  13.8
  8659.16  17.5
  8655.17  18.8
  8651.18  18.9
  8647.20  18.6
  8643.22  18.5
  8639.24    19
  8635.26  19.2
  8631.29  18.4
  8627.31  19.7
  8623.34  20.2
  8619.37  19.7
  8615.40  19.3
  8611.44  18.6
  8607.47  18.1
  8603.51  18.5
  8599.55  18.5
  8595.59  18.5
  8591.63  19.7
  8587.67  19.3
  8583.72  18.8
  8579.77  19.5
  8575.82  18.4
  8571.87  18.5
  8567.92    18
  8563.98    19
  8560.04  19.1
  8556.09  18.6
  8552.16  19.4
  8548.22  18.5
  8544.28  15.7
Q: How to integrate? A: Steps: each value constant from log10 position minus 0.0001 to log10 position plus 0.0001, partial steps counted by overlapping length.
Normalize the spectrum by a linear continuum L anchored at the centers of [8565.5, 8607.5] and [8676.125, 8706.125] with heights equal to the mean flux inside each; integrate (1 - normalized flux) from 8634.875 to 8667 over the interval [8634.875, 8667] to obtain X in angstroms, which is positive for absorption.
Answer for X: 1.2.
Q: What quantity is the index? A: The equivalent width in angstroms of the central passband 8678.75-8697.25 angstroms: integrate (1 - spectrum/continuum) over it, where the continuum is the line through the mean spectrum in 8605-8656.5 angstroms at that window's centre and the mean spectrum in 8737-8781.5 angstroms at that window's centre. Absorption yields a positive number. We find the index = 0.1 angstroms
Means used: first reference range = 19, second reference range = 18.4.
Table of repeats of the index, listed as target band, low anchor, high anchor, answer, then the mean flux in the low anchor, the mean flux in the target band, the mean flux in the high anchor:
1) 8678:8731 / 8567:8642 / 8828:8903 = 0.0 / 19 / 18.6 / 17.9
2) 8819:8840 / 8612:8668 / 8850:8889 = -0.5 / 18.6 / 18.4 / 17.8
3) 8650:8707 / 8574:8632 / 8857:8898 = 1.6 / 19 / 18.2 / 17.9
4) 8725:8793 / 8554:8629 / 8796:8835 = 0.9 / 18.9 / 18.4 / 18.5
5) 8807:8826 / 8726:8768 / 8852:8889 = -1.0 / 18.2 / 19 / 17.8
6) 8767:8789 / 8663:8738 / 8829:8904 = -0.7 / 18.3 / 18.8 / 17.9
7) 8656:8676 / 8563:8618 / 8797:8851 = 1.4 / 18.8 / 17.3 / 18.3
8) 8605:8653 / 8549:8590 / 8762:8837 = -0.6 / 18.9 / 19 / 18.5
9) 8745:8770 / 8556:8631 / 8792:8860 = 0.2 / 18.9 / 18.3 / 18.2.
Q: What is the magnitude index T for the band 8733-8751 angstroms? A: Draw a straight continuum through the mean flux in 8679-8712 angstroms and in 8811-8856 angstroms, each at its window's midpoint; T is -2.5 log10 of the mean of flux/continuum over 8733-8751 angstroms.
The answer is 0.02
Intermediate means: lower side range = 18.6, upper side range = 18.3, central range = 18.2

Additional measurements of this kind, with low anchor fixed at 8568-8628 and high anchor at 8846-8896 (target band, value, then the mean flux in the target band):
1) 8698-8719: 0.00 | 18.5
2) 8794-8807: 0.00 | 18.1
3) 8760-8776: -0.01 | 18.4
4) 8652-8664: 0.09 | 17.2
